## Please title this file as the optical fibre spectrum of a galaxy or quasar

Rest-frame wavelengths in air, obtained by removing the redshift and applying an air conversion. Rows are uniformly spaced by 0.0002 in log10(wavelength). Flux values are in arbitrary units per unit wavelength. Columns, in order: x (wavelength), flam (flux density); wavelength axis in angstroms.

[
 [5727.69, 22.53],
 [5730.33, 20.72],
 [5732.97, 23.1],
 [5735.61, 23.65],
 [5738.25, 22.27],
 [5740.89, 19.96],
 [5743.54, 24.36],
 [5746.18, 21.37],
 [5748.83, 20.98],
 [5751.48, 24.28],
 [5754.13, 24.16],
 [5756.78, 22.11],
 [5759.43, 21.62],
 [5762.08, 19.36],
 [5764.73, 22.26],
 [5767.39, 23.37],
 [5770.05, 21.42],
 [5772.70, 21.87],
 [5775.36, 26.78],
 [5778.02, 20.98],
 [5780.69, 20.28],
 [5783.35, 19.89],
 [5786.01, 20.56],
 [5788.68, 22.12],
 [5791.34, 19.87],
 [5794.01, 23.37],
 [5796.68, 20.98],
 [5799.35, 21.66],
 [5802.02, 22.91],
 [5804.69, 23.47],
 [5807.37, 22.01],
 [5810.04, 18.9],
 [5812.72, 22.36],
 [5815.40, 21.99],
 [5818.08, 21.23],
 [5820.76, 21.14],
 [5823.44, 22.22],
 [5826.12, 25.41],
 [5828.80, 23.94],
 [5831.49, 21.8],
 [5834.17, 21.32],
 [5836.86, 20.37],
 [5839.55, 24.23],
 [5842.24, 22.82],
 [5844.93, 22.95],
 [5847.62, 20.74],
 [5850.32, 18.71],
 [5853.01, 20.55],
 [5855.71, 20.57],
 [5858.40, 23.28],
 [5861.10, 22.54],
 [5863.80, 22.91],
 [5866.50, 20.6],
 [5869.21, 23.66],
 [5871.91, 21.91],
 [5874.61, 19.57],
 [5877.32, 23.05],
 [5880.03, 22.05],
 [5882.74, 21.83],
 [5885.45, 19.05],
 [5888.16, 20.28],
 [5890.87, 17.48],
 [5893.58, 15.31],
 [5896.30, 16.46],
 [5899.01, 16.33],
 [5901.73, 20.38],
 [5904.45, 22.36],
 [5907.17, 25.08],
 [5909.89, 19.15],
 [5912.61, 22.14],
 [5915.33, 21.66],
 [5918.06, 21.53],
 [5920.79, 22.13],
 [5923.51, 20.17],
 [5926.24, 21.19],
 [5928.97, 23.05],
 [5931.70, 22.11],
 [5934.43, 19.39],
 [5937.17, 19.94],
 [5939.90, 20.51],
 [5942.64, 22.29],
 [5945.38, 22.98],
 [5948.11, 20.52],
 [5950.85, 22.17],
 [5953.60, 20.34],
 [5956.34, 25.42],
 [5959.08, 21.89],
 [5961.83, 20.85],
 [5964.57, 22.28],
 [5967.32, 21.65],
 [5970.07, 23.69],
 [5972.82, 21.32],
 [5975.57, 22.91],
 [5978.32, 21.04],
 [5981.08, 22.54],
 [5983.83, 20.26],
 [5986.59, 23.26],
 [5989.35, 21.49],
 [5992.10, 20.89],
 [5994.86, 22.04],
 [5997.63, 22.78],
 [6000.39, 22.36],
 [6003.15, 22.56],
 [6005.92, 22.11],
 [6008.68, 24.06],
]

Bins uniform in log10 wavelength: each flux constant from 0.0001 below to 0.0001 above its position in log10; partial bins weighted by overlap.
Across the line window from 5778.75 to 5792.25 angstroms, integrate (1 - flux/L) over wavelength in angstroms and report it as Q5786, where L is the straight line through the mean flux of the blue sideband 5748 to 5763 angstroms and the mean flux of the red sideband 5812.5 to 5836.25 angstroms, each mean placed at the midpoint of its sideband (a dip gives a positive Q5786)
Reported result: 1.0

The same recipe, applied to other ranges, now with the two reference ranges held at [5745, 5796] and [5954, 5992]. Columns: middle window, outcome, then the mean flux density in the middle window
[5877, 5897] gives 2.4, 19.3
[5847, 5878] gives 0.7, 21.5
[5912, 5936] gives 0.7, 21.4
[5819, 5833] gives -0.5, 22.8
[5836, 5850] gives 0.0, 22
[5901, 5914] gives 0.1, 21.9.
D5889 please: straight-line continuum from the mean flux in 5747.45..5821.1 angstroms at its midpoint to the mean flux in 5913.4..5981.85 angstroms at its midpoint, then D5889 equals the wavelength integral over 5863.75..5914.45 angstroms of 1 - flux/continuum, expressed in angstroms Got 3.1 angstroms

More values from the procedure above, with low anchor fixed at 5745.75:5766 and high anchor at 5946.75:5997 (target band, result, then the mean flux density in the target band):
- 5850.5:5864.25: 0.2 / 21.6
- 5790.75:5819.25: 0.3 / 21.7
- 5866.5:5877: 0.1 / 21.7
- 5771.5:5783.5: -0.1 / 22.2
